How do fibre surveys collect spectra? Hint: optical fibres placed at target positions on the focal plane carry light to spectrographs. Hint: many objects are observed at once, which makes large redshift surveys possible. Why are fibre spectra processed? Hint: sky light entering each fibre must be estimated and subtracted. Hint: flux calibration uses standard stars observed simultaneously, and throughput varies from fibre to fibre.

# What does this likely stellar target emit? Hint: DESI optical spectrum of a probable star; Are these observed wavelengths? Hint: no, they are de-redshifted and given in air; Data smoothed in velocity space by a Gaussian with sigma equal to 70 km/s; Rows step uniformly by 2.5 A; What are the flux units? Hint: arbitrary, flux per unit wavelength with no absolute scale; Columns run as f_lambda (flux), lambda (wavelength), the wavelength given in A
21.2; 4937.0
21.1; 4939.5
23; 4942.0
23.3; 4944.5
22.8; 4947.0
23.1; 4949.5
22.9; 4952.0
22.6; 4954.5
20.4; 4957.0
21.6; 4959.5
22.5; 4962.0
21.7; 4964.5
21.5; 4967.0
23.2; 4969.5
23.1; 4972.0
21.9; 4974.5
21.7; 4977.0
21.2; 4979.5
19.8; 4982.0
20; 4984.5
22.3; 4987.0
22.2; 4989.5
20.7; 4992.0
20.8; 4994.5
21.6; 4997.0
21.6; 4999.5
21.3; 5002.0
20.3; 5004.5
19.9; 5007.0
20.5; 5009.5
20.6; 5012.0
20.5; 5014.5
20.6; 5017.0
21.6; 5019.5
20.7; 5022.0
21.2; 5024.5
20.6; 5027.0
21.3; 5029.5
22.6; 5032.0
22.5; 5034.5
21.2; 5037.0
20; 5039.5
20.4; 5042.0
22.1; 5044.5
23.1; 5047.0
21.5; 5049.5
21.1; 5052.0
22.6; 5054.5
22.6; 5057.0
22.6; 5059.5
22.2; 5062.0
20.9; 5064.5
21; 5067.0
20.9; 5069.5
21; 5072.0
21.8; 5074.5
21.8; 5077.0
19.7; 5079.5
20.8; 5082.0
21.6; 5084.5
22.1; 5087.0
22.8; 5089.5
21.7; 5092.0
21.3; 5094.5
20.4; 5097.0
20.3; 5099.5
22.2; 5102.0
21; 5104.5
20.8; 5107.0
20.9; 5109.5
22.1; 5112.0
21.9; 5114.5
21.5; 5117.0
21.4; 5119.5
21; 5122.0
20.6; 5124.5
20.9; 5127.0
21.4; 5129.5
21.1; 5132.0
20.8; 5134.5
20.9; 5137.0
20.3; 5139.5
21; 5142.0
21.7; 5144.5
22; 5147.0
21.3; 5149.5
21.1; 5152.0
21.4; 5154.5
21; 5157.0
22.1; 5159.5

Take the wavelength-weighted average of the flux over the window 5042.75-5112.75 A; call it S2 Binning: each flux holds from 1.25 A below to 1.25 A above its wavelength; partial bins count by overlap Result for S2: 21.5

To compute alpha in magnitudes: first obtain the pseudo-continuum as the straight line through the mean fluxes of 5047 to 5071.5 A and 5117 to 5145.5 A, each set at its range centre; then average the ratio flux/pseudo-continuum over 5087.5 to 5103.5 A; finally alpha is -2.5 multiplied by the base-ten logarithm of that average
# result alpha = -0.004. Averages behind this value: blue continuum 21.8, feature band 21.5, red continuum 21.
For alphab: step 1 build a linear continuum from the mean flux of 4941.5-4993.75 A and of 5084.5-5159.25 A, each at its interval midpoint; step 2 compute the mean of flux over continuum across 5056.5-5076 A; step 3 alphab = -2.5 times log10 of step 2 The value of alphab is 0.00 mag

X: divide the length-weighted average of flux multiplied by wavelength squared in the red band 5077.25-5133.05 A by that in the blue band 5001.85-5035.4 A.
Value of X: 1.05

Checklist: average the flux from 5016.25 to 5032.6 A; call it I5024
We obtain 21.2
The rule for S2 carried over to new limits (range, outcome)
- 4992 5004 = 21.2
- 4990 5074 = 21.3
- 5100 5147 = 21.2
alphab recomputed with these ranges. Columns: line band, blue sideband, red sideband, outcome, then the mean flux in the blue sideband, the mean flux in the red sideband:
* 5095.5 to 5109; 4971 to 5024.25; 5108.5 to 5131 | 0.017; 21.1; 21.3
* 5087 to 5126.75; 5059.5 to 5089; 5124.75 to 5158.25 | -0.005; 21.4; 21.1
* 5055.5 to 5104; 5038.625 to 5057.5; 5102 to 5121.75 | 0.004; 21.7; 21.4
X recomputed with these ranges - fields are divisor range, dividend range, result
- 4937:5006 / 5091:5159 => 1.03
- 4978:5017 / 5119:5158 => 1.07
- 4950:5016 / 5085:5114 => 1.05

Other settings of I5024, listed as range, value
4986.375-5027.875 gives 21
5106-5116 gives 21.4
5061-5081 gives 21.1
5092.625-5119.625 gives 21.3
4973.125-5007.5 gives 21.1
